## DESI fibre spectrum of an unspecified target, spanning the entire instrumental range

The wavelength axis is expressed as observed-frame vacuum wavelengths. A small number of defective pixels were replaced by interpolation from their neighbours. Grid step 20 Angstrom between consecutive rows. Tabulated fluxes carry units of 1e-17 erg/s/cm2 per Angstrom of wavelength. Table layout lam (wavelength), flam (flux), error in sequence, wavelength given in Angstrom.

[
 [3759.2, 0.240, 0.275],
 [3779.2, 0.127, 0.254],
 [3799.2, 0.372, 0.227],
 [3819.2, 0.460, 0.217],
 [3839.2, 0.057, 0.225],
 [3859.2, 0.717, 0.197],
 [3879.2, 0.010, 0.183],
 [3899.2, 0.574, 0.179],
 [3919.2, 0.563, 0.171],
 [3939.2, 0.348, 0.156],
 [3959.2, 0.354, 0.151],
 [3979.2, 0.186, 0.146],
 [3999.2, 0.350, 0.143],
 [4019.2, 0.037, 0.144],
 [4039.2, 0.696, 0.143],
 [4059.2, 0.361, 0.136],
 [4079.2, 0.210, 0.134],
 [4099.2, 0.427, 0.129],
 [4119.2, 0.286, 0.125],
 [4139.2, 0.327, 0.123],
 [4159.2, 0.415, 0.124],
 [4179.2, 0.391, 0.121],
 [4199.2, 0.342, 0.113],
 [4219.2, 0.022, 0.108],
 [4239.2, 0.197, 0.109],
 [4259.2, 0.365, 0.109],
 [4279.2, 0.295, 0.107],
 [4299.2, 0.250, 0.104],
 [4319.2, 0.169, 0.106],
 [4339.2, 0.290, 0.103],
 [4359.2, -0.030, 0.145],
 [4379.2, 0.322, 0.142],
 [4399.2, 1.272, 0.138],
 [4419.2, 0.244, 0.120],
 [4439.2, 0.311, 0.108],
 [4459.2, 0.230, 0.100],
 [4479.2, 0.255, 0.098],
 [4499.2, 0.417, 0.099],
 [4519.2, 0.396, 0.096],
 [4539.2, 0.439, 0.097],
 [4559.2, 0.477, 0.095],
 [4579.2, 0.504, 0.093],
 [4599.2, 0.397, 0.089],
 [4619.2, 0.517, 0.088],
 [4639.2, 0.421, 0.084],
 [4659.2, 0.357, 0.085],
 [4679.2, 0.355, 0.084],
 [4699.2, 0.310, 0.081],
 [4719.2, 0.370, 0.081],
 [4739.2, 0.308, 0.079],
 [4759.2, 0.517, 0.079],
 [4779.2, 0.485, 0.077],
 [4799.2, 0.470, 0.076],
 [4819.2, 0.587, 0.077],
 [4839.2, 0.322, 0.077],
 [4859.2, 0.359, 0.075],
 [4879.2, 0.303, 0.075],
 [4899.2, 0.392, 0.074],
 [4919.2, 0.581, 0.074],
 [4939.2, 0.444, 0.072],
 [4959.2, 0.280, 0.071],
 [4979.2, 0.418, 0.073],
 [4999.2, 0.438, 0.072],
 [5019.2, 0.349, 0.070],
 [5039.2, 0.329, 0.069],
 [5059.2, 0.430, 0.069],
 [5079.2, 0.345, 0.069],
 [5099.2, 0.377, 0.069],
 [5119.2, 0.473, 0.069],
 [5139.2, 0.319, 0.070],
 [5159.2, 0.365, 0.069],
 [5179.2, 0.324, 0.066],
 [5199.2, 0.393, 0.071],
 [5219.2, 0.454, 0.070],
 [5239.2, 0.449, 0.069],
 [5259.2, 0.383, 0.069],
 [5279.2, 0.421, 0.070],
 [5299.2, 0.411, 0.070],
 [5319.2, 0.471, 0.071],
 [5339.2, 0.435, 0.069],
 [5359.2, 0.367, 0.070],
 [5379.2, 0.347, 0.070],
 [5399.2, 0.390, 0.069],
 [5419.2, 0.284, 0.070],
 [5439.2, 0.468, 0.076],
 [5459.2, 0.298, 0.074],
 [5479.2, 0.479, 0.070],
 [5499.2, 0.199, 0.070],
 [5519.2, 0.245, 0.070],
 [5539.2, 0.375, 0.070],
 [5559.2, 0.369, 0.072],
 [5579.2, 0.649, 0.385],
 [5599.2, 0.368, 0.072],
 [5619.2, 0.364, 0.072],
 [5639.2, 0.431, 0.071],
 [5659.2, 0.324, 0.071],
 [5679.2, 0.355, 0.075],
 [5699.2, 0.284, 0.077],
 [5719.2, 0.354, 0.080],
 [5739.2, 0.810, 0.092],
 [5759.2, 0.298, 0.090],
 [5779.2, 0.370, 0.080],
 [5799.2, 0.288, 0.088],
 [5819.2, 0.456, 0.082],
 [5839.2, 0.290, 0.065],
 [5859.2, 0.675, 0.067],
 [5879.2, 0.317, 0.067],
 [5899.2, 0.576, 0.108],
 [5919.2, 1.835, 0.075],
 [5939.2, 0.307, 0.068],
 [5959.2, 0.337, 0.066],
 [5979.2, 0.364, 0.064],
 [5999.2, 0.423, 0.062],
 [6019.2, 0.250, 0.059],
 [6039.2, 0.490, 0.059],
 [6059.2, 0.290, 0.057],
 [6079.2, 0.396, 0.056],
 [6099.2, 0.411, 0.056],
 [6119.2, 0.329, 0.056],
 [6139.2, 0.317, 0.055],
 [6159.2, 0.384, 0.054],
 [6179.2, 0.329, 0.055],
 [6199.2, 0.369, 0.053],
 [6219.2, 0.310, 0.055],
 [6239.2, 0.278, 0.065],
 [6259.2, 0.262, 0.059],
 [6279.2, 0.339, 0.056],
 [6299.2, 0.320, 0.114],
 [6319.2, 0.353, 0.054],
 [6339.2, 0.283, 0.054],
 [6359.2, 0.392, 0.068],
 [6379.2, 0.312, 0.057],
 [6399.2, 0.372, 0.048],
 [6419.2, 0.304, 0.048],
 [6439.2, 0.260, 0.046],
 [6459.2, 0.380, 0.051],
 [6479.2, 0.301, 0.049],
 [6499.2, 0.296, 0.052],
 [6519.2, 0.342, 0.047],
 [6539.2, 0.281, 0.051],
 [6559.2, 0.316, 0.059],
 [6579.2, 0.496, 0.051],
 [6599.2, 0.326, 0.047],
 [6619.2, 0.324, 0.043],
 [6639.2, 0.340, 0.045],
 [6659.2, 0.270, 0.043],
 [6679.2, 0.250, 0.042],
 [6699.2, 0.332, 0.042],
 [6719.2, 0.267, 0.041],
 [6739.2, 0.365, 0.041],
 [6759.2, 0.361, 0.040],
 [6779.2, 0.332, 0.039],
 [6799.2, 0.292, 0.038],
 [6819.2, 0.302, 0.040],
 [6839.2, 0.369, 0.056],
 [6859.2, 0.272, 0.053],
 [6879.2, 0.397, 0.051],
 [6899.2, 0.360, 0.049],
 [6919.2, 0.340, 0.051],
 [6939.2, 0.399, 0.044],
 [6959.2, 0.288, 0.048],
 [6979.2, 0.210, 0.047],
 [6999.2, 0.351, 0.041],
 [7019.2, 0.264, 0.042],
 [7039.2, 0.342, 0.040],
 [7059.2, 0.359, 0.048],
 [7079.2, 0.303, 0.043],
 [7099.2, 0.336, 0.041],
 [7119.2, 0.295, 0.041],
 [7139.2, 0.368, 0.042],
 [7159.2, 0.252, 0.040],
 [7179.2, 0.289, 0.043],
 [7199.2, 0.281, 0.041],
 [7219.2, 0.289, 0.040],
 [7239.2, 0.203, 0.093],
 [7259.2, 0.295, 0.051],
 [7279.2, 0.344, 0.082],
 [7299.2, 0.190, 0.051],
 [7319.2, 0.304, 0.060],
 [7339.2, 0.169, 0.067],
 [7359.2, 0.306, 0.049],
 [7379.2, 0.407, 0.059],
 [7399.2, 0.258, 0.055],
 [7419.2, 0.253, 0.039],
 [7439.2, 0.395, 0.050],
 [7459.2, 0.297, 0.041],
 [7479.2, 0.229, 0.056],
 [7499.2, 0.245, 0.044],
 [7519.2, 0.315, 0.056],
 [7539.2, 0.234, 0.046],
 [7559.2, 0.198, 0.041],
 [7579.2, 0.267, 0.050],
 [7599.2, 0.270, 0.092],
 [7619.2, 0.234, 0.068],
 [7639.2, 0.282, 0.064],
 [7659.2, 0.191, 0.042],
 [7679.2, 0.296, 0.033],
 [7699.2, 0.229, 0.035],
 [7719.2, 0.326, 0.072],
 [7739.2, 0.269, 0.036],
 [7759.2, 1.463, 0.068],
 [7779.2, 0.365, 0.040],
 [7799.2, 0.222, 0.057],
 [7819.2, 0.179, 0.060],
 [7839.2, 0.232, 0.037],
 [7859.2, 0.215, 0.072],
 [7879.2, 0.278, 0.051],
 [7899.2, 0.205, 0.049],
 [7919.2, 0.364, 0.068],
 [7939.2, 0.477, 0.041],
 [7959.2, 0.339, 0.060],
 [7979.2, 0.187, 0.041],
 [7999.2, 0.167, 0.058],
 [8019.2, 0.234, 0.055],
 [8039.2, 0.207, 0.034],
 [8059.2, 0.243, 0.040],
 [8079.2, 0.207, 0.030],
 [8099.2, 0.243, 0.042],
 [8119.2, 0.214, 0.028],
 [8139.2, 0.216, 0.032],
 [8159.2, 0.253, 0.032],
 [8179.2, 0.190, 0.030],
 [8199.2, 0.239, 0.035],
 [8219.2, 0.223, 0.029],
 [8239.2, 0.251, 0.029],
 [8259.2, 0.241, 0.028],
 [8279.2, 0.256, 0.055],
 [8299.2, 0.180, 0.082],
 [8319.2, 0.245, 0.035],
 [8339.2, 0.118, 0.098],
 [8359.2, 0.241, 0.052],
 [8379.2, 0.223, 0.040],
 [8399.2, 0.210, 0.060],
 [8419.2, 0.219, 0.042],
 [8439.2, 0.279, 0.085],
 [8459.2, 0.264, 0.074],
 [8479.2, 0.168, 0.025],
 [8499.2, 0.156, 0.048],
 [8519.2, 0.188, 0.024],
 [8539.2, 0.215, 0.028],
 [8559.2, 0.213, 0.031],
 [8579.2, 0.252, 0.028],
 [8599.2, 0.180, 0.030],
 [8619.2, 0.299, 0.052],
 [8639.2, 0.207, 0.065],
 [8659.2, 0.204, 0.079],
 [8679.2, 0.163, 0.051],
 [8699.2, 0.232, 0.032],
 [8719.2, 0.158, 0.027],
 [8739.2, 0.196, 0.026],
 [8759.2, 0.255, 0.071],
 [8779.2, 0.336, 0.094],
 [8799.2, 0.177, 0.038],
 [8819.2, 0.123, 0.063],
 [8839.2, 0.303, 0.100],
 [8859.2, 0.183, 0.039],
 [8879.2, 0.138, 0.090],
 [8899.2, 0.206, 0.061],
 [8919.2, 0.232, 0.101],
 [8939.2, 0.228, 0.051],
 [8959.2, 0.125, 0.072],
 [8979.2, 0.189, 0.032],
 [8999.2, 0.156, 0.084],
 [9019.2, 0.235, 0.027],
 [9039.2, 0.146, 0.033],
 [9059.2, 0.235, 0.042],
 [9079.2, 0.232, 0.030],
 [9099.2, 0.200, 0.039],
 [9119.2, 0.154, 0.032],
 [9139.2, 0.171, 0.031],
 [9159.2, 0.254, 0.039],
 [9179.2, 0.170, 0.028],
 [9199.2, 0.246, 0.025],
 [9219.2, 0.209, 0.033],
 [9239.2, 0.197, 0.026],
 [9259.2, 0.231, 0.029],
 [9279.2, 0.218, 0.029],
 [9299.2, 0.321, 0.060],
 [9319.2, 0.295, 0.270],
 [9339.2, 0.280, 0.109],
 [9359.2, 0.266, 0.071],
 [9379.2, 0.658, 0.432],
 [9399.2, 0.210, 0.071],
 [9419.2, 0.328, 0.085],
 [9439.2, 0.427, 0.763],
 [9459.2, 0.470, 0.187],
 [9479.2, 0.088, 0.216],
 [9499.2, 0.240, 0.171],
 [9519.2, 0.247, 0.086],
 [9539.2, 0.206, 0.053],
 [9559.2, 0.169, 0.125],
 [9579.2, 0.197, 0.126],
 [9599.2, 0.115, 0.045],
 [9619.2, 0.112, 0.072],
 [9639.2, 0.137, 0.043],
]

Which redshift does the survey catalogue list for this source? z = 0.18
